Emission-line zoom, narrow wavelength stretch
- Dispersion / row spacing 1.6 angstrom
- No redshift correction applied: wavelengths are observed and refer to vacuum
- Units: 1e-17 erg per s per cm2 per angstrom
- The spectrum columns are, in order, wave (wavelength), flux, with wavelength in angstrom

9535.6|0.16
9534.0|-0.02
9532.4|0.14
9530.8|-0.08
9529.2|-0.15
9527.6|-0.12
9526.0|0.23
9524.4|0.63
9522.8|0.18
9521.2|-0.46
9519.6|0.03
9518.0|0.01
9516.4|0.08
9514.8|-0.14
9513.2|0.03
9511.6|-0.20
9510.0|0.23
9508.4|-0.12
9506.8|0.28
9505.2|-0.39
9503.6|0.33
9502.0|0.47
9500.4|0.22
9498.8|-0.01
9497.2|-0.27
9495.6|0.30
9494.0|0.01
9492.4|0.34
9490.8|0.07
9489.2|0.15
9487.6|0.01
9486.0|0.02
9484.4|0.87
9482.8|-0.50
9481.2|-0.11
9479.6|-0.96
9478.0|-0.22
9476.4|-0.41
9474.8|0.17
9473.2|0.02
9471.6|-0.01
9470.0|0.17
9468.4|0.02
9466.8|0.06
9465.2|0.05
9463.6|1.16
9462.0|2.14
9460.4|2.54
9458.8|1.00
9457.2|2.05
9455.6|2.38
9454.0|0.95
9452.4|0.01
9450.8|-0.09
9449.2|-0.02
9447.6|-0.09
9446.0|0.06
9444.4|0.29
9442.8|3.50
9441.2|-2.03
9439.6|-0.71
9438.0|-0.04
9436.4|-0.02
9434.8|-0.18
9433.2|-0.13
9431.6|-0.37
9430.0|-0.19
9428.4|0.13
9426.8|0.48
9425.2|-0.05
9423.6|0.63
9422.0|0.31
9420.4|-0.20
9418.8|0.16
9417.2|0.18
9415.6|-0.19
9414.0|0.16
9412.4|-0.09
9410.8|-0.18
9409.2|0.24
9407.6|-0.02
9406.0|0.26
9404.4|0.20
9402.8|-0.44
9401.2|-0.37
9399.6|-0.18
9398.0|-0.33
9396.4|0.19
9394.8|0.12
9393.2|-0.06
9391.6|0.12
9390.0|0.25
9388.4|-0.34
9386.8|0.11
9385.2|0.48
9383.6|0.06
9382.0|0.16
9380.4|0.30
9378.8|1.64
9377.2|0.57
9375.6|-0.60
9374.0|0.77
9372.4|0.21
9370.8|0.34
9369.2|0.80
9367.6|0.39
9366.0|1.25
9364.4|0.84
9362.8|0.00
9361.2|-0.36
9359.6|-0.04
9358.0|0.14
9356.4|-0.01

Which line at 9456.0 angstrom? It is [O III] 5007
